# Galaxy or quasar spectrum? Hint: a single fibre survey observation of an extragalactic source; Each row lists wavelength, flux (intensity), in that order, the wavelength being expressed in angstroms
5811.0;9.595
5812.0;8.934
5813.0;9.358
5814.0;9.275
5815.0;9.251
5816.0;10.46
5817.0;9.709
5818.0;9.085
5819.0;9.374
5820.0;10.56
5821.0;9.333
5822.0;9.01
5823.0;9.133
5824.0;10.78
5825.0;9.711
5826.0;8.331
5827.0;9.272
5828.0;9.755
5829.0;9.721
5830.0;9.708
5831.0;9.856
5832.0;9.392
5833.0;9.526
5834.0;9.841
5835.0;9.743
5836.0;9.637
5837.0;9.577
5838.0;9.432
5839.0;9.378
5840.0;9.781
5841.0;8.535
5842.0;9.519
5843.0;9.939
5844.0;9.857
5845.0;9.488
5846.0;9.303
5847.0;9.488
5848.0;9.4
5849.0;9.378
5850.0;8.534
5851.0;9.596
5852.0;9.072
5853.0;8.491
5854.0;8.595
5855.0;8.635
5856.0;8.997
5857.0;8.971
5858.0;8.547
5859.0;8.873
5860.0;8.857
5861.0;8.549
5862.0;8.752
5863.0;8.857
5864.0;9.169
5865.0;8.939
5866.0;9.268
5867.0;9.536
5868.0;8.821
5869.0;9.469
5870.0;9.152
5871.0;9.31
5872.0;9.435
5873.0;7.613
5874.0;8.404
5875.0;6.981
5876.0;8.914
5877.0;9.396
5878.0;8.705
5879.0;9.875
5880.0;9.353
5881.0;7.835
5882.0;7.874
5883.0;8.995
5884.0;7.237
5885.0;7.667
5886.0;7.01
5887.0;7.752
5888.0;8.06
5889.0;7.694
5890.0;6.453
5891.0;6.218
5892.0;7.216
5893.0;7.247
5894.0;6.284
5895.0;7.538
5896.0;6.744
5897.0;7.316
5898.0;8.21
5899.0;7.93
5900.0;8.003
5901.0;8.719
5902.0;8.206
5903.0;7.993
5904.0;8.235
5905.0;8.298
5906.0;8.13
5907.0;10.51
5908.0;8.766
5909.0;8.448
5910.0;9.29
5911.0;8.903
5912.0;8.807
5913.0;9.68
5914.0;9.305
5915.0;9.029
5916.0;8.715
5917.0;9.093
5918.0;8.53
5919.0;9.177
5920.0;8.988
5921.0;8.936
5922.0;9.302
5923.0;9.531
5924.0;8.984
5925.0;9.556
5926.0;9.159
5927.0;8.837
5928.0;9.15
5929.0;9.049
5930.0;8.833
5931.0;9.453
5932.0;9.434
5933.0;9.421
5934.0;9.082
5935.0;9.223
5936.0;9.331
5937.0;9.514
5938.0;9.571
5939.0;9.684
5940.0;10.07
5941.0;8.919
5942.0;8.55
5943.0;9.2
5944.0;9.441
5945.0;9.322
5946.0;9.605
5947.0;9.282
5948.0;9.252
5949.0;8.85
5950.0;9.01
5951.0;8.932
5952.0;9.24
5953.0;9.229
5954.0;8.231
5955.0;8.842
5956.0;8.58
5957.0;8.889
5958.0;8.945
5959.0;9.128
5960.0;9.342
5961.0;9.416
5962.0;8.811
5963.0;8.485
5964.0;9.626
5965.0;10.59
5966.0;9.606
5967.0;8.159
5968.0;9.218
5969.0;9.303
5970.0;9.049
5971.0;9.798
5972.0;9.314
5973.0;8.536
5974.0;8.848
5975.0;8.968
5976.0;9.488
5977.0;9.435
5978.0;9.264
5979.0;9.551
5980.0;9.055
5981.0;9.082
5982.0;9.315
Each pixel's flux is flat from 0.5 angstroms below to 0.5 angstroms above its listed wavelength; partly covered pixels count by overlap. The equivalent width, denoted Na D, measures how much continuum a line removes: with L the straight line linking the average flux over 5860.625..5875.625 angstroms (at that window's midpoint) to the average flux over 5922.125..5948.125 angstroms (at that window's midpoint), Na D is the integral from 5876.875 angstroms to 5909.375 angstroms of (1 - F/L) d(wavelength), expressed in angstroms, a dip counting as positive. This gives 3.7 angstroms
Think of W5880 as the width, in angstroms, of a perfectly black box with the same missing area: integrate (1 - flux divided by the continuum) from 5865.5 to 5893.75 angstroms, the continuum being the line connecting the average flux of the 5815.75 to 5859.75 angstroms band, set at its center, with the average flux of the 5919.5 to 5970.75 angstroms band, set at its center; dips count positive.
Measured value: 3.2 angstroms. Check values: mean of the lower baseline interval 9.38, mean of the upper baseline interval 9.18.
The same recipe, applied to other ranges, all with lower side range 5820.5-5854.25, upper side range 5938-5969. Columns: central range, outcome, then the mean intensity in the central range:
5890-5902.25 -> 2.5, 7.41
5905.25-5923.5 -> 0.4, 9.05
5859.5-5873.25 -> 0.5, 9.01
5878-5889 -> 1.4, 8.17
